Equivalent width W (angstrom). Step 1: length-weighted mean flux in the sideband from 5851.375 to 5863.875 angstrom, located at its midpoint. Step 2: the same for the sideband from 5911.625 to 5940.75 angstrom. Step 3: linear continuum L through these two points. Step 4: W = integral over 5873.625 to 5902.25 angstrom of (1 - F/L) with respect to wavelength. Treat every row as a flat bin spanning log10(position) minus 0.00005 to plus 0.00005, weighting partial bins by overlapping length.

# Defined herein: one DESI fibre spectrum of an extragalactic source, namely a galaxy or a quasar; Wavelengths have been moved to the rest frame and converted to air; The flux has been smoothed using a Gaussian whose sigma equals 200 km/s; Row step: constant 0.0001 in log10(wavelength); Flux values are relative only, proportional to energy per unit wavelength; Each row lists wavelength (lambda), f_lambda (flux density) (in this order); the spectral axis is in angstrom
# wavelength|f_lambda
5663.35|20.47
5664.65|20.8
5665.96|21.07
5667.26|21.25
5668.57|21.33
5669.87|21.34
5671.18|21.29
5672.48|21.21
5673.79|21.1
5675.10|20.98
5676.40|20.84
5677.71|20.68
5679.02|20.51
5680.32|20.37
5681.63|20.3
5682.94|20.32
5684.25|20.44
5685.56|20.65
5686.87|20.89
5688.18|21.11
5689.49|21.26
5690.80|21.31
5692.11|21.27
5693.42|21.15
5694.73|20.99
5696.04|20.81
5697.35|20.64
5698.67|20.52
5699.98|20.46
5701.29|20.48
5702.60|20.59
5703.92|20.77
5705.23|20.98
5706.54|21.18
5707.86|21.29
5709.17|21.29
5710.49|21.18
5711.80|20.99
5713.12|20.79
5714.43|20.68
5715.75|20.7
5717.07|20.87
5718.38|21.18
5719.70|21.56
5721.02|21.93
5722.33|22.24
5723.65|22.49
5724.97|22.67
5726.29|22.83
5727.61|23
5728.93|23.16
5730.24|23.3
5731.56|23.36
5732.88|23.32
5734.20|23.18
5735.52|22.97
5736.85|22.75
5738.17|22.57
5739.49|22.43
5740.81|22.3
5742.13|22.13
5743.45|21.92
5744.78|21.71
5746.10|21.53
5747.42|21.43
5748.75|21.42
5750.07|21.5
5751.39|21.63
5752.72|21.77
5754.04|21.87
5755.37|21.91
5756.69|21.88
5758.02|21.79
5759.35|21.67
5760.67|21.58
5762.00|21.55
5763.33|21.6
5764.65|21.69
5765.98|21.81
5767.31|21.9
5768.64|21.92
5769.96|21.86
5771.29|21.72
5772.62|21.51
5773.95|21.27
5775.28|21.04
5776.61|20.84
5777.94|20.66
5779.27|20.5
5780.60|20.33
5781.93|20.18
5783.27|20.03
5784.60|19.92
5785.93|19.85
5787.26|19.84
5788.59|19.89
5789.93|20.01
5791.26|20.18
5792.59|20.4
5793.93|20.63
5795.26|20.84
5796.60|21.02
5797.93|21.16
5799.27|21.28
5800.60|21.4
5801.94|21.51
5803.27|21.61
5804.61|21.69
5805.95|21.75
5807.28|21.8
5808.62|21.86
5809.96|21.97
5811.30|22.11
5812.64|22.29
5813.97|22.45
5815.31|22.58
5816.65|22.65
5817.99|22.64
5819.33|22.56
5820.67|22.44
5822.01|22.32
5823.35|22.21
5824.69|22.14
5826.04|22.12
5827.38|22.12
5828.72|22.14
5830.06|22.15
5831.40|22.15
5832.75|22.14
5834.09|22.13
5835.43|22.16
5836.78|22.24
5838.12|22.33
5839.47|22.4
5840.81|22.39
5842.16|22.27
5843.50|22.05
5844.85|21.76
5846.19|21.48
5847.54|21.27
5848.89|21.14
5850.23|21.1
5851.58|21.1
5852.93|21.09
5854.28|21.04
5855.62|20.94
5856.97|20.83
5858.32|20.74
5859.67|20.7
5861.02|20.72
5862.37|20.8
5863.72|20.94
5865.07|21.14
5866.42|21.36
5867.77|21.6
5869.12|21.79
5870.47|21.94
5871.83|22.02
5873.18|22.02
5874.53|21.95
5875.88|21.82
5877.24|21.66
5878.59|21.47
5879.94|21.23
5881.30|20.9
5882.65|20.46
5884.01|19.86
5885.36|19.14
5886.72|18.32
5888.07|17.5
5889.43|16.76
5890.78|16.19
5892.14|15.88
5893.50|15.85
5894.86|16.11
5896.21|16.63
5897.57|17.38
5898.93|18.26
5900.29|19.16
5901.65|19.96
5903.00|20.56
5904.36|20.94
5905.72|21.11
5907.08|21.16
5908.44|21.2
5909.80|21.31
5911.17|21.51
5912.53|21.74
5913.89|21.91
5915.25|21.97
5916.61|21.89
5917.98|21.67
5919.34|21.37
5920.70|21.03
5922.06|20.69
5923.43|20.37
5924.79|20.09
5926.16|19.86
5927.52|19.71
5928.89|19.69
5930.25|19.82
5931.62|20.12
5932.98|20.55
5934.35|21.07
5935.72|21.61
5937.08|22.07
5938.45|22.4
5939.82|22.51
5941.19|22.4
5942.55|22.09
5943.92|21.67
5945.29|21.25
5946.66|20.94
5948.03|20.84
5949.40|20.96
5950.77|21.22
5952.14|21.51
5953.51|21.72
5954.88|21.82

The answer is 2.81 angstrom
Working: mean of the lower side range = 20.9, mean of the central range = 18.9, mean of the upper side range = 21.1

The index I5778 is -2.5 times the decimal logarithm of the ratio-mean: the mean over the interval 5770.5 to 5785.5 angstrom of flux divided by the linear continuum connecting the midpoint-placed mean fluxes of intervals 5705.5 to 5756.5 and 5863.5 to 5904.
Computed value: 0.03 mag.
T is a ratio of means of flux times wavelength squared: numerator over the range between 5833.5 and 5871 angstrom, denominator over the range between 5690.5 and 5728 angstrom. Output 1.1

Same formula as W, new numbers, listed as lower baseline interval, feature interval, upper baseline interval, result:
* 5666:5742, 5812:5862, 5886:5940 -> -3.4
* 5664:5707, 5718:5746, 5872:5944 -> -2.4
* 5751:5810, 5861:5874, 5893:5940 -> -0.5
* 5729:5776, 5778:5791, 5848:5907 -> 0.9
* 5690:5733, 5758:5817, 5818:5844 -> 2.0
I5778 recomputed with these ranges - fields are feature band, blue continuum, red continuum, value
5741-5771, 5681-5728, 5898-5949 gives -0.03 mag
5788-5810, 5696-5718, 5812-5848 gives 0.04 mag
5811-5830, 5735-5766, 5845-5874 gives -0.04 mag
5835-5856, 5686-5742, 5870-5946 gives -0.05 mag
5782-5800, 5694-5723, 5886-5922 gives 0.00 mag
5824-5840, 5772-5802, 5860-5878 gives -0.05 mag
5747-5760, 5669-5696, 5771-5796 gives -0.05 mag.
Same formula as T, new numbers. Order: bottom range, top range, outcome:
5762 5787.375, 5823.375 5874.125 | 1.06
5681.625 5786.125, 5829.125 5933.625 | 1.01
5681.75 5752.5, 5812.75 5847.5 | 1.07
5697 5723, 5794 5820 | 1.07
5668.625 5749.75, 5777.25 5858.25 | 1.04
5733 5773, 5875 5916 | 0.94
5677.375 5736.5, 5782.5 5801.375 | 0.98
